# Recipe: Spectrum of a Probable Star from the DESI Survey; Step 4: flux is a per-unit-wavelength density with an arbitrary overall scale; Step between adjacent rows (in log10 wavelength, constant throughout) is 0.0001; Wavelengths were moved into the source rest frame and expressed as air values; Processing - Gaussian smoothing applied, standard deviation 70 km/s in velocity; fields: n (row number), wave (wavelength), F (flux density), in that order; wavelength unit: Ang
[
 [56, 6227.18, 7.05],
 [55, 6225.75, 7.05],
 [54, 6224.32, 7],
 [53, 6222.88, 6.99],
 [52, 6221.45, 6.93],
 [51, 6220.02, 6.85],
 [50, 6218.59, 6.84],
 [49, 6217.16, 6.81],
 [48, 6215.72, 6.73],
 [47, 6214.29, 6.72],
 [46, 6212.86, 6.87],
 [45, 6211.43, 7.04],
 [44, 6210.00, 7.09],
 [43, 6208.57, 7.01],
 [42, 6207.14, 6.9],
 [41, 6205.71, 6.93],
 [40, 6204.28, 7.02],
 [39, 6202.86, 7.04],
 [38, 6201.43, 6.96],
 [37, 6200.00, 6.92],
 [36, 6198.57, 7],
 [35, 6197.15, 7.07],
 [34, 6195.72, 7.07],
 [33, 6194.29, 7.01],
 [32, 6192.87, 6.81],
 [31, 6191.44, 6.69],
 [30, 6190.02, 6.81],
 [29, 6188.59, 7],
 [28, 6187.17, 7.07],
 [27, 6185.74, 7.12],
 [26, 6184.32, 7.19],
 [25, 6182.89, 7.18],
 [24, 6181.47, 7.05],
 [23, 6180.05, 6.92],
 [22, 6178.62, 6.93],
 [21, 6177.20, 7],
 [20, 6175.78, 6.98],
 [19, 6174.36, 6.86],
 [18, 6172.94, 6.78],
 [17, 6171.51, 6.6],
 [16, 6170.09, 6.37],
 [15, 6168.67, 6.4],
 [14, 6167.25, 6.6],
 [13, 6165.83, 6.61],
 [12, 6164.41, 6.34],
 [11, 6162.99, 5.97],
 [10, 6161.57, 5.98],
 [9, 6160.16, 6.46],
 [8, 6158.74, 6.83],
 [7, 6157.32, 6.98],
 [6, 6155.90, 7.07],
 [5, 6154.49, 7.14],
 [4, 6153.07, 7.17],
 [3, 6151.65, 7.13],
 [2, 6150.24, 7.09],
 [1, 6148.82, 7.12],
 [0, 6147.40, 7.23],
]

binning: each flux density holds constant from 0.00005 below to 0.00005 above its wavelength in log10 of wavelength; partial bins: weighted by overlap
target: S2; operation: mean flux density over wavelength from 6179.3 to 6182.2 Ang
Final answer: 6.98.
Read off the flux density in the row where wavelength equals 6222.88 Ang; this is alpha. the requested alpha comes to 6.99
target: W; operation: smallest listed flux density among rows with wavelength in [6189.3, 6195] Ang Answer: 6.69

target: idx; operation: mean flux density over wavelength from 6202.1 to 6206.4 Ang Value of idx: 7.01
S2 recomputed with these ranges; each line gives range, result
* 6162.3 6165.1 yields 6.15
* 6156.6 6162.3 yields 6.56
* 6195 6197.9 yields 7.07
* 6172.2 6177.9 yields 6.9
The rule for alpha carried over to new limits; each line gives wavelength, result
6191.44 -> 6.69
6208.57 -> 7.01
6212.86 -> 6.87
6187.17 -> 7.07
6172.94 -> 6.78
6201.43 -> 6.96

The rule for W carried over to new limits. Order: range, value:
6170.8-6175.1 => 6.6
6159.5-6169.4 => 5.97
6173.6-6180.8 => 6.86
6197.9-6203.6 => 6.92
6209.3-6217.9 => 6.72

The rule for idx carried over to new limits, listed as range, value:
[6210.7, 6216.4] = 6.84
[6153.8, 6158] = 7.07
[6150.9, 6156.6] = 7.14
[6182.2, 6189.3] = 7.11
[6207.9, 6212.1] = 7.05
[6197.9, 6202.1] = 6.95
